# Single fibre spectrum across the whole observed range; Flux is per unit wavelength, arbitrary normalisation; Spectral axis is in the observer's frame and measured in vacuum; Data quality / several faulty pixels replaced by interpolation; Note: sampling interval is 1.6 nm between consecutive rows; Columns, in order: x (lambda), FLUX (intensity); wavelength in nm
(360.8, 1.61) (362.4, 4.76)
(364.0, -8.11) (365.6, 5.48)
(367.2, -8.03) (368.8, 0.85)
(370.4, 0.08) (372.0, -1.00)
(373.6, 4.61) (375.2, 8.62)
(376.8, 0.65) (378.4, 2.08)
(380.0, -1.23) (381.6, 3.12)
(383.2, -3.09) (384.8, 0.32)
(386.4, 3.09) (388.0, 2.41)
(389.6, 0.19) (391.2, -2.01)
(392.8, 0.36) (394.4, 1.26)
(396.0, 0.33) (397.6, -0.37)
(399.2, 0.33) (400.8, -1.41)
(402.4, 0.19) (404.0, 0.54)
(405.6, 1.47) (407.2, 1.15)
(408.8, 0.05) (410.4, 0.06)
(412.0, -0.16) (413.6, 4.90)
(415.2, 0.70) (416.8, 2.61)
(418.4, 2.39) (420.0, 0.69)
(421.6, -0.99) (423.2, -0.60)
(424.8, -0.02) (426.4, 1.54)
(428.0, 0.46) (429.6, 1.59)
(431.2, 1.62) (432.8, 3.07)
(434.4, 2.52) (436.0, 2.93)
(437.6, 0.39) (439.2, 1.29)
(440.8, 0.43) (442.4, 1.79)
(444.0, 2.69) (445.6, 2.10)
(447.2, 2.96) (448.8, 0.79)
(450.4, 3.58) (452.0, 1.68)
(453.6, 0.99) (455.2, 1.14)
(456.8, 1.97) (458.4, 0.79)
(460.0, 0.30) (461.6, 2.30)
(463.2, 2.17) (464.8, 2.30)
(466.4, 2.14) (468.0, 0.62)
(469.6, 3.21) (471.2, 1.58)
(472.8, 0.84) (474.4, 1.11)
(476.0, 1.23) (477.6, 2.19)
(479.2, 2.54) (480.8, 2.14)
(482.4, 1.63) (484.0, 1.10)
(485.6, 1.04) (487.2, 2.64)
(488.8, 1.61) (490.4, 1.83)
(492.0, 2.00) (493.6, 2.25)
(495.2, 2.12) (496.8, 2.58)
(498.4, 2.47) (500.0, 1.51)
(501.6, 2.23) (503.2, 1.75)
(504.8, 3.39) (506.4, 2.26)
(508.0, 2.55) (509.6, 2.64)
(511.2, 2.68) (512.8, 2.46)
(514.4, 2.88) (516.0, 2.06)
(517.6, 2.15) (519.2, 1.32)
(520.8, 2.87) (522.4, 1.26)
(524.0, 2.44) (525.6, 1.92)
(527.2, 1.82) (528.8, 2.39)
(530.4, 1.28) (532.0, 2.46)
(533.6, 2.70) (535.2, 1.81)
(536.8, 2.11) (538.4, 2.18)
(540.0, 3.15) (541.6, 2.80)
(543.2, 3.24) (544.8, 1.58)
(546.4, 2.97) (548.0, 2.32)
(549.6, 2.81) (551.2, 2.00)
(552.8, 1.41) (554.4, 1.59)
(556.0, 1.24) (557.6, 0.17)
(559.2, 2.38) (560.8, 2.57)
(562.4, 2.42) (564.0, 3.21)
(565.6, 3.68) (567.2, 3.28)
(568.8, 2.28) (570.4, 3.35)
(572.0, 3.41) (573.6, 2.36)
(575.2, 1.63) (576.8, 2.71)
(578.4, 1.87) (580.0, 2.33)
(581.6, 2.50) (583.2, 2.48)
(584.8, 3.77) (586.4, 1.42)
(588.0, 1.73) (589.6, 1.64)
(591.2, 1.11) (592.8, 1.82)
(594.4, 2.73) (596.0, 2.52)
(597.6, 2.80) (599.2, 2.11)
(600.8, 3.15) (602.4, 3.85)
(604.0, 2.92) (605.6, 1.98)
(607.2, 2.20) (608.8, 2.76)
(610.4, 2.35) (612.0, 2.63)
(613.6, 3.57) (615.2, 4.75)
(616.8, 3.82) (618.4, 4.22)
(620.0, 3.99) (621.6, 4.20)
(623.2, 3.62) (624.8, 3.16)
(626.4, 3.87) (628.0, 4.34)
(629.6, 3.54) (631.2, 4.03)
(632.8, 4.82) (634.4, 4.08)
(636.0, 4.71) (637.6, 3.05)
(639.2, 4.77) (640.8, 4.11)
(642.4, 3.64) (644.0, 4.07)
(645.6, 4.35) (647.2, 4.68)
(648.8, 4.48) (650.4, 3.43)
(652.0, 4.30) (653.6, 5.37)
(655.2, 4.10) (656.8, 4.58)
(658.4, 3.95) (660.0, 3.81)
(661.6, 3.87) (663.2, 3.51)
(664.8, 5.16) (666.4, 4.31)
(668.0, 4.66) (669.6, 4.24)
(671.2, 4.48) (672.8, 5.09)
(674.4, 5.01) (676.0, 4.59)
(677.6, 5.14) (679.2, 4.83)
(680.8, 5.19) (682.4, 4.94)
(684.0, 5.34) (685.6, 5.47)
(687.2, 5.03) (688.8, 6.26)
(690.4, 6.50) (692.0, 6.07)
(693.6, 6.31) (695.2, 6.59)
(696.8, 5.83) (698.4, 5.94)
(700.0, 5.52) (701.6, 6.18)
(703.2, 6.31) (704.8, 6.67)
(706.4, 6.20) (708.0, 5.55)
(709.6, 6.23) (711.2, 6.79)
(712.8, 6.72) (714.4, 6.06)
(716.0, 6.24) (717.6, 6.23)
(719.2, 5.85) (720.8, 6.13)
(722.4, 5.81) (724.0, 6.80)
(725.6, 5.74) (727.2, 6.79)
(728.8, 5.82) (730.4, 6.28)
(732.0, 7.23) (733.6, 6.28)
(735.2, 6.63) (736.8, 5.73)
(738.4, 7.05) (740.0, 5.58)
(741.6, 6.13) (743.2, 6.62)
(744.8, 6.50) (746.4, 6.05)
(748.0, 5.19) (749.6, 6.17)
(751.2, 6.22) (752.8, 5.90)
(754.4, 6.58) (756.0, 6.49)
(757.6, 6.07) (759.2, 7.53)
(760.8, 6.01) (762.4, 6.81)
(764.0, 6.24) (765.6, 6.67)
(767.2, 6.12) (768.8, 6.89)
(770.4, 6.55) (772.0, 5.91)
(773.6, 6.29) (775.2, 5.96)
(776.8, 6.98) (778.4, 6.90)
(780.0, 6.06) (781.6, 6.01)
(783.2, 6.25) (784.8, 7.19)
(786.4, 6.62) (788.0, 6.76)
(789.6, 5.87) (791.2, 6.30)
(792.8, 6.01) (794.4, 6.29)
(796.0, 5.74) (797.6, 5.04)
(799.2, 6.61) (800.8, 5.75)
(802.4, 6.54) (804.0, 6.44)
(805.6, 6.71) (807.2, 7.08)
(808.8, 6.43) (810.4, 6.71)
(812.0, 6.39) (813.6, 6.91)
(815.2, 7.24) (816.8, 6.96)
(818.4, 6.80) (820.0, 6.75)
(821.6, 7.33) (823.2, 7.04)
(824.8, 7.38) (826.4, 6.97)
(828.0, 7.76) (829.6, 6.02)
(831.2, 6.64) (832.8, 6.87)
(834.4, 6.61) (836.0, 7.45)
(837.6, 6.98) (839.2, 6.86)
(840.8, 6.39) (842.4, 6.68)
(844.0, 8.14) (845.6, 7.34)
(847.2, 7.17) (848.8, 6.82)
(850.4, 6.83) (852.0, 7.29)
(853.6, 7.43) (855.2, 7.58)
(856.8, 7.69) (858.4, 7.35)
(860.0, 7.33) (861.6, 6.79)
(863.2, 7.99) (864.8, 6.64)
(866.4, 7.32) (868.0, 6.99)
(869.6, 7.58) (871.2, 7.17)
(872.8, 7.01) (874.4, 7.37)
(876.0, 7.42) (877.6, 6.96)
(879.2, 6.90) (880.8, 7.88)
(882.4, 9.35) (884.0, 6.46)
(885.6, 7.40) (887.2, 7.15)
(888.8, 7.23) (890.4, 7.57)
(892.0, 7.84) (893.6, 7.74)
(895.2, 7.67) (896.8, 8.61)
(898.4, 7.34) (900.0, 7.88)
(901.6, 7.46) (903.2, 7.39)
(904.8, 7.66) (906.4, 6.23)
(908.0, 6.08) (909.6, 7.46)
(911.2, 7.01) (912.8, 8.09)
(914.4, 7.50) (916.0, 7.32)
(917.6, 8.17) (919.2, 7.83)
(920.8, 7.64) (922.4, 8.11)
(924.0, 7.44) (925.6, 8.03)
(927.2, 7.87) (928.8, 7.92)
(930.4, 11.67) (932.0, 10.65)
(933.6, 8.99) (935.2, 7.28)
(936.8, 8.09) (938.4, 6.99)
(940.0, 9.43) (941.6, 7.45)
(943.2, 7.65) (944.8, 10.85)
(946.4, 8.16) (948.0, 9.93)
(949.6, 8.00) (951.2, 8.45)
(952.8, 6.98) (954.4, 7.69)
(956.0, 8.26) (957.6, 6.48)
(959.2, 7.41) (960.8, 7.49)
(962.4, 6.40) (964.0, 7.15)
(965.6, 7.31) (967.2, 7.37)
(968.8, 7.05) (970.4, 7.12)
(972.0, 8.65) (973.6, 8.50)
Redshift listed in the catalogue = 0.54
